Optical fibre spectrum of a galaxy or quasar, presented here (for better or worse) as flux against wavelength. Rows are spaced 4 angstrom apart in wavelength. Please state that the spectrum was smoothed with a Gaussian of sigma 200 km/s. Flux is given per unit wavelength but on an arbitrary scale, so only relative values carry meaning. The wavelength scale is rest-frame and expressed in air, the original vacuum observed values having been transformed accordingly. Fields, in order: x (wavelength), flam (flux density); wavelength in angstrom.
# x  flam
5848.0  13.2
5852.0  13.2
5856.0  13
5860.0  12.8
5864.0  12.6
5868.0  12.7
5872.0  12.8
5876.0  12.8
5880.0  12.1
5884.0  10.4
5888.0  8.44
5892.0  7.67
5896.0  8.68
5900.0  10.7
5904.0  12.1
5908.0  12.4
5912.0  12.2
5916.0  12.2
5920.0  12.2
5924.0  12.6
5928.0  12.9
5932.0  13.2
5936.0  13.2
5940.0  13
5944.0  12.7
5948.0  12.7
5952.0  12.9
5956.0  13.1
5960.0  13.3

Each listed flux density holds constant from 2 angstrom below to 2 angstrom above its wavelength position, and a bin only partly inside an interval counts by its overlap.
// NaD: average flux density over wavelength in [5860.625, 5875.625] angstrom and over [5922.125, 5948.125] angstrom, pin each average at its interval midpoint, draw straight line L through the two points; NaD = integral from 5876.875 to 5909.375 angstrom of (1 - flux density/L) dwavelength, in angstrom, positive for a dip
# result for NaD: 6.2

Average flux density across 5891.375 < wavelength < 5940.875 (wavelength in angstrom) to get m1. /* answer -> 11.9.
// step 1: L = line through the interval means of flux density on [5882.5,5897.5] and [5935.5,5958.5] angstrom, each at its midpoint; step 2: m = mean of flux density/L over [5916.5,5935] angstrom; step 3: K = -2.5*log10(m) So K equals -0.12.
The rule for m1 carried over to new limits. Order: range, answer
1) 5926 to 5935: 13.1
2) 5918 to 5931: 12.6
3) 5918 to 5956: 12.8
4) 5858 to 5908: 11.2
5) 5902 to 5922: 12.2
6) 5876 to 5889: 10.8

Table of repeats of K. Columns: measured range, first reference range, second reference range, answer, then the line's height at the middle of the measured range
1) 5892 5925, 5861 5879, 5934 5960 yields 0.13 mag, 12.8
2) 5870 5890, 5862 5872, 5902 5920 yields 0.11 mag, 12.5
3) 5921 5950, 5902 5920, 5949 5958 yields -0.02 mag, 12.7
